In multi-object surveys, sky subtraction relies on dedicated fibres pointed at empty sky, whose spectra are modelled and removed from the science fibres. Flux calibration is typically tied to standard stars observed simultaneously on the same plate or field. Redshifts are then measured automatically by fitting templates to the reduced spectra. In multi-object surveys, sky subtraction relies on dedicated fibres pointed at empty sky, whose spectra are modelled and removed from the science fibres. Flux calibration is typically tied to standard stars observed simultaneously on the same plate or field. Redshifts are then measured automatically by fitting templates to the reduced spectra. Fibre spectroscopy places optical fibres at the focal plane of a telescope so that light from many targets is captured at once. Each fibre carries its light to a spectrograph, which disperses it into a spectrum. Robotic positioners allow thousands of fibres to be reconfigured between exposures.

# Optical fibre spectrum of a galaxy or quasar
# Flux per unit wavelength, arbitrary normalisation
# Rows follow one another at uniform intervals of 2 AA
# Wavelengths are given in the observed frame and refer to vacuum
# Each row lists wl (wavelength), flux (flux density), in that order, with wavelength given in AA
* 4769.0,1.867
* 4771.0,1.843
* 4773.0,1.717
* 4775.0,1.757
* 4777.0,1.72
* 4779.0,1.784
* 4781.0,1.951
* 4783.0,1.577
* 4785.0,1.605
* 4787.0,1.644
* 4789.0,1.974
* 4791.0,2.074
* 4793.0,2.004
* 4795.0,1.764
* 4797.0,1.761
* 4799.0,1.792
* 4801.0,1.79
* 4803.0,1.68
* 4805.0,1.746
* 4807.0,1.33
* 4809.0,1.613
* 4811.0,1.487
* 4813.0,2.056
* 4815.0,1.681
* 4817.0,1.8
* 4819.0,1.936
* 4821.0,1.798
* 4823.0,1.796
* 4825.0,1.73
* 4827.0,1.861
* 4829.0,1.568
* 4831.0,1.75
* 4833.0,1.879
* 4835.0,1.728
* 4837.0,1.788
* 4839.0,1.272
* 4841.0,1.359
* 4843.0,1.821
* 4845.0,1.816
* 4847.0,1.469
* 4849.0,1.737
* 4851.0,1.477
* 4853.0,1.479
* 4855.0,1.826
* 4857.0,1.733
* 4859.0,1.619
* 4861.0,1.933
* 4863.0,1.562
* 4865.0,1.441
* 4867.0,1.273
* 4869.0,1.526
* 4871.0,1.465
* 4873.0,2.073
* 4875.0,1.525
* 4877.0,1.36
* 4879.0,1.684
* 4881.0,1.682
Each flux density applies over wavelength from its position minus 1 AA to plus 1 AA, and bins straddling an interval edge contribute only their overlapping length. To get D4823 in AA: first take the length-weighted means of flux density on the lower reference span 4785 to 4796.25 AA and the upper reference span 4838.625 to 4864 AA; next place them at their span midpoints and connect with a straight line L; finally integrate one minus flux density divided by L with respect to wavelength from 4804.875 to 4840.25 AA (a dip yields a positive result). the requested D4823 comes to 0.7 AA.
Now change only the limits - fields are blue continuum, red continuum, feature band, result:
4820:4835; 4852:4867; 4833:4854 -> 1.12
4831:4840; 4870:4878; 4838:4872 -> 1.31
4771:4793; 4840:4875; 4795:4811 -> 0.72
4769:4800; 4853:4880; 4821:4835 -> -0.52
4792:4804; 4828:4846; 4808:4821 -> -0.18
